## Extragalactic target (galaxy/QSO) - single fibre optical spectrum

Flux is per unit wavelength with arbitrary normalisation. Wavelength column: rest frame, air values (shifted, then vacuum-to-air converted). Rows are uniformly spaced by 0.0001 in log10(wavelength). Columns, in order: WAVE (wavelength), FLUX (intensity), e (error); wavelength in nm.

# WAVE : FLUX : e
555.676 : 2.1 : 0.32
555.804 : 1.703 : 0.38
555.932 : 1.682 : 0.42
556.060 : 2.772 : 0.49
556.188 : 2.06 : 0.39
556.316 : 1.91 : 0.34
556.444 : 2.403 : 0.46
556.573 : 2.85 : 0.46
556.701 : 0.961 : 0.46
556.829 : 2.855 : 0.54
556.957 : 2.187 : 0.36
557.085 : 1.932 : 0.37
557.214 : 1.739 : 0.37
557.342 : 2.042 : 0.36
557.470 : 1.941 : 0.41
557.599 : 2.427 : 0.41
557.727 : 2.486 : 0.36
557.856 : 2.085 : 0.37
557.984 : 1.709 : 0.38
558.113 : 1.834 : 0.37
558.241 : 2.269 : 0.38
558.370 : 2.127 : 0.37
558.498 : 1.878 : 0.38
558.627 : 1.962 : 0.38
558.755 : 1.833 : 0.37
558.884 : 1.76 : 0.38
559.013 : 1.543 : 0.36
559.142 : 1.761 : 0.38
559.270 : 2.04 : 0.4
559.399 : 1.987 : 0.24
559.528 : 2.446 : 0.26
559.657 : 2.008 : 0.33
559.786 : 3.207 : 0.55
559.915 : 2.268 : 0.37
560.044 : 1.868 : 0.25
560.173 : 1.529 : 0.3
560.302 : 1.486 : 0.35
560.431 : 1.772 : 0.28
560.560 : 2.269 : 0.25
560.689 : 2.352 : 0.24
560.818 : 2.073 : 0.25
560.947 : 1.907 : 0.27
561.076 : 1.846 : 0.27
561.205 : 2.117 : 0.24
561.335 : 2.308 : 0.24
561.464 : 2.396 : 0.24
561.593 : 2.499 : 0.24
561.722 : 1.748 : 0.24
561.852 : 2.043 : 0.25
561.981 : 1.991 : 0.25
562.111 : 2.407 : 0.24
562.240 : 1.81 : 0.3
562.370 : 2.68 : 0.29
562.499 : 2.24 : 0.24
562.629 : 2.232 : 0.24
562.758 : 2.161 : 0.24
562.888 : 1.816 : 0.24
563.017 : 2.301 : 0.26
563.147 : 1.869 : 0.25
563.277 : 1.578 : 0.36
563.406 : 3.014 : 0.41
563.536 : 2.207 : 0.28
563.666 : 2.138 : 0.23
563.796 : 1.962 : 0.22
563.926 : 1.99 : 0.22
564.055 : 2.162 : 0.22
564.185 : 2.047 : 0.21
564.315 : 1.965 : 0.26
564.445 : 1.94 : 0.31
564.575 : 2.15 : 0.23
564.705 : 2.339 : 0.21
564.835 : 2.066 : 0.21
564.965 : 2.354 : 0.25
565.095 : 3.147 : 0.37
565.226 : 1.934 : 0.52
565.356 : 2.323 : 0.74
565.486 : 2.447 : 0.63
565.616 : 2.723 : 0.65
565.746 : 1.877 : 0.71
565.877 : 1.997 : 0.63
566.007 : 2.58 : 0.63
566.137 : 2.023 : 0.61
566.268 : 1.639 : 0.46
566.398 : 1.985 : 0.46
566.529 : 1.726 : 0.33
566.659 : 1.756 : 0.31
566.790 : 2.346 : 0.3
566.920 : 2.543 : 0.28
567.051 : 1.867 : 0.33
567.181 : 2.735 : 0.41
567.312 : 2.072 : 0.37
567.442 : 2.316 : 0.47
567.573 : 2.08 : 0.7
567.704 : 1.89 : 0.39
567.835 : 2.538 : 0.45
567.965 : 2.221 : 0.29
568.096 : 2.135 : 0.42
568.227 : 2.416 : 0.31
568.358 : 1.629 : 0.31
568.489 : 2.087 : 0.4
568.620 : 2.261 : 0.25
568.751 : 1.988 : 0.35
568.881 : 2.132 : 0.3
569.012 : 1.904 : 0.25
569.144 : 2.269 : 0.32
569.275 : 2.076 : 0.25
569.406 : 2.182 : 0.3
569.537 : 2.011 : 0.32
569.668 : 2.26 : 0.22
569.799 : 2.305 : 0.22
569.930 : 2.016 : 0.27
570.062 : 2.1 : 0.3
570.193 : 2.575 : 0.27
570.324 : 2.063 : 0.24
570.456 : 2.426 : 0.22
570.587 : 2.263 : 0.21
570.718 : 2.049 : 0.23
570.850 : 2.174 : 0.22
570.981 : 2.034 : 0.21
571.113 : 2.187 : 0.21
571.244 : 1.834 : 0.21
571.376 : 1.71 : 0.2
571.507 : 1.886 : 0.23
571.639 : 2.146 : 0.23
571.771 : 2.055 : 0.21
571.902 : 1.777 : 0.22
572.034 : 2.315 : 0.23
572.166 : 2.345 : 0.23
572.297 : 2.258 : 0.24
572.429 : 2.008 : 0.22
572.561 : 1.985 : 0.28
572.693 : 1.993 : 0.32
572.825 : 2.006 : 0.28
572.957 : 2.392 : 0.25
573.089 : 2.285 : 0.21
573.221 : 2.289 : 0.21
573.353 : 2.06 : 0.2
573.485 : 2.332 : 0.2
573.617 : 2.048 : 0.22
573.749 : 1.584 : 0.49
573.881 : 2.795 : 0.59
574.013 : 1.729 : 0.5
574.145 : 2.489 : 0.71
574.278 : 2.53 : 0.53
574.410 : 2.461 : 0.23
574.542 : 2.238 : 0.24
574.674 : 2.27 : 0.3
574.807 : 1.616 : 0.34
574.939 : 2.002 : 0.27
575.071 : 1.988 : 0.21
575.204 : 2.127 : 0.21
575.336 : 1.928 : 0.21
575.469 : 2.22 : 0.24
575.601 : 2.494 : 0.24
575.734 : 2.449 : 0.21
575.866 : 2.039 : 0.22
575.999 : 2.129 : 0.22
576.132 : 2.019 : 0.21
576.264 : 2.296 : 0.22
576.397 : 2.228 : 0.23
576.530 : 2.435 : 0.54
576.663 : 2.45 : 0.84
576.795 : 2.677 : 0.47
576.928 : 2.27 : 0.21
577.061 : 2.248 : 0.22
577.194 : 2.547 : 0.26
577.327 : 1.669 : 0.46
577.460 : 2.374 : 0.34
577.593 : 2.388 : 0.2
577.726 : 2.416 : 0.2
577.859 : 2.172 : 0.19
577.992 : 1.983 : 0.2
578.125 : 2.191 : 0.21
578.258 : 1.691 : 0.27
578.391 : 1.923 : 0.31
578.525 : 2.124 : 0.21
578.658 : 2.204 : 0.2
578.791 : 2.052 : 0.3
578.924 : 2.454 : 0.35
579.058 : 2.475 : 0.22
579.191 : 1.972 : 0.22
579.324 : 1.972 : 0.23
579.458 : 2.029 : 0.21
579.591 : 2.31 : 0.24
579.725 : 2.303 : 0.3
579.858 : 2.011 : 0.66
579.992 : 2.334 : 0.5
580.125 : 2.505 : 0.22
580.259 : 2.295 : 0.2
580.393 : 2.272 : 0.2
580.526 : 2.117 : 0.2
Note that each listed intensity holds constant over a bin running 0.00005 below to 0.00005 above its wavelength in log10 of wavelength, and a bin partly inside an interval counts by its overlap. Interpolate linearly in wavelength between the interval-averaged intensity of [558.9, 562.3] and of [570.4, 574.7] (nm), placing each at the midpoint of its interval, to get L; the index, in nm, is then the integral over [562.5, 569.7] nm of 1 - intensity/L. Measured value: -0.18 nm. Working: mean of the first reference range 2.06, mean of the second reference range 2.15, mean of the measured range 2.15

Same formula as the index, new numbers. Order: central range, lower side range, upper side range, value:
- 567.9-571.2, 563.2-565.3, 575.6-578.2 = 0.105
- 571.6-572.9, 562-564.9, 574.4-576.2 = 0.027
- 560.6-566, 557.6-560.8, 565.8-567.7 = -0.278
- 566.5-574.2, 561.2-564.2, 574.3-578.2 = 0.200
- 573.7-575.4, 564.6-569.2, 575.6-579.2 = 0.056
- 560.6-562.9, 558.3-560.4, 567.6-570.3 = -0.153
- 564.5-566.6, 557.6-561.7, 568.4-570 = -0.111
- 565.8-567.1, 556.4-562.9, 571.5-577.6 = 0.051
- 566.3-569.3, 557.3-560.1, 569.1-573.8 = -0.027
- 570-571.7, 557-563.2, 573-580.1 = 0.031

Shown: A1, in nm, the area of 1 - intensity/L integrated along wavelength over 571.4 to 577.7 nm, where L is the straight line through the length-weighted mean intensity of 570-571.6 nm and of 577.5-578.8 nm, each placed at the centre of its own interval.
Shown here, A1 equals -0.21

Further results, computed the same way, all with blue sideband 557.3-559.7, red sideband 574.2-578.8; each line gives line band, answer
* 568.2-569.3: 0.02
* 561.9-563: -0.07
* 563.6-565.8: -0.15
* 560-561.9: 0.02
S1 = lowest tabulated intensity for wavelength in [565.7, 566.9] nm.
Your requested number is 1.639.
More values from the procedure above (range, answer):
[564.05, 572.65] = 1.629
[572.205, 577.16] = 1.584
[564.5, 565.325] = 1.934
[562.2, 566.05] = 1.578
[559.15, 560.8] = 1.486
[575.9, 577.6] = 1.669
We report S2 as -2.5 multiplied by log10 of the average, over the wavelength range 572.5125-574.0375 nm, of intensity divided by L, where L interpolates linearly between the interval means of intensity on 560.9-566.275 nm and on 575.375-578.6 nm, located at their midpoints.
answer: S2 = 0.04 mag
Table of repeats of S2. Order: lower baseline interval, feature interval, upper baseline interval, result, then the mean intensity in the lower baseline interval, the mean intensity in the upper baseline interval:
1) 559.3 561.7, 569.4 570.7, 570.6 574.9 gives -0.047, 2.12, 2.12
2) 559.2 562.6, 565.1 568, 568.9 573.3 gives -0.029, 2.13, 2.13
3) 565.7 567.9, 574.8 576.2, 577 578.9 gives 0.014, 2.12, 2.15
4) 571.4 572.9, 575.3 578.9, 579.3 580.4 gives -0.021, 2.06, 2.23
